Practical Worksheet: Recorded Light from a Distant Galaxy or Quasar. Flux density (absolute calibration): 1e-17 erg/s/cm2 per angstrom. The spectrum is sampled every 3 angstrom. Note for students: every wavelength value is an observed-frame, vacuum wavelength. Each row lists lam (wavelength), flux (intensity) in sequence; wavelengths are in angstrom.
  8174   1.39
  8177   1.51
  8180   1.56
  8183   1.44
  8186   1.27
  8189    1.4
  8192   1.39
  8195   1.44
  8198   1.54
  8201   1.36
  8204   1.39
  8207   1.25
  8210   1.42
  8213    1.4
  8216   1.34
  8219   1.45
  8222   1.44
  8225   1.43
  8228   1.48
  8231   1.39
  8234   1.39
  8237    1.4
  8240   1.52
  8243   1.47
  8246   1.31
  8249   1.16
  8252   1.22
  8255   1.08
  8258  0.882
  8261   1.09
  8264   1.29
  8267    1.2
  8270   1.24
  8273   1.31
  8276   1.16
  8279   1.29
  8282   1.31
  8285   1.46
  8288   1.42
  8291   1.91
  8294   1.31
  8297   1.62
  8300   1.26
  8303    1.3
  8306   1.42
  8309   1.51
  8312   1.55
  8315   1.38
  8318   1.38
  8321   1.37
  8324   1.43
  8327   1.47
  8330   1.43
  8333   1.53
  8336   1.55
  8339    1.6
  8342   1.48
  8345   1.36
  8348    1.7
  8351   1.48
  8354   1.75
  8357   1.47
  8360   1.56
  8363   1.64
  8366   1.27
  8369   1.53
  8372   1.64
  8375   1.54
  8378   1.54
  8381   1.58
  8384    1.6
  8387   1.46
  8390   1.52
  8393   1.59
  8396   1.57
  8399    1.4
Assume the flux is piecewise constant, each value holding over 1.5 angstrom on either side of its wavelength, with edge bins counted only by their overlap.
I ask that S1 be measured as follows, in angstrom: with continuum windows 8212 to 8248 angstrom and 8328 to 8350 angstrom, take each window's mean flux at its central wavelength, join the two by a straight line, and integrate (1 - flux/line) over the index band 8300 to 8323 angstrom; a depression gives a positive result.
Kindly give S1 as 1.3 angstrom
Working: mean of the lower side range 1.42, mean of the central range 1.41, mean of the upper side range 1.52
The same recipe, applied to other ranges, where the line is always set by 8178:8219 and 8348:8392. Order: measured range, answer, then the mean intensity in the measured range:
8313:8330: 1.06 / 1.41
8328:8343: 0.01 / 1.52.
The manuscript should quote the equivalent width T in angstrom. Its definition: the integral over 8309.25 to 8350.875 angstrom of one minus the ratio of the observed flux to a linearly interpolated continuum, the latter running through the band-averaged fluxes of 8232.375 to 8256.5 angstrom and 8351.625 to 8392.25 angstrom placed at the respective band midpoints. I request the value -0.2 angstrom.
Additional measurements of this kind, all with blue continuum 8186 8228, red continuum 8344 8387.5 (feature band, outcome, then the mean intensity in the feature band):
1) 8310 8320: 0.42 angstrom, 1.44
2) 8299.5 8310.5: 0.80 angstrom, 1.38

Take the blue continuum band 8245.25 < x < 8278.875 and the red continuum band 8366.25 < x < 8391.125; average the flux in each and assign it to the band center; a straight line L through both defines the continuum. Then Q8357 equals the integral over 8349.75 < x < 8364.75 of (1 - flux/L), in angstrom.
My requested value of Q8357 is -1.1 angstrom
